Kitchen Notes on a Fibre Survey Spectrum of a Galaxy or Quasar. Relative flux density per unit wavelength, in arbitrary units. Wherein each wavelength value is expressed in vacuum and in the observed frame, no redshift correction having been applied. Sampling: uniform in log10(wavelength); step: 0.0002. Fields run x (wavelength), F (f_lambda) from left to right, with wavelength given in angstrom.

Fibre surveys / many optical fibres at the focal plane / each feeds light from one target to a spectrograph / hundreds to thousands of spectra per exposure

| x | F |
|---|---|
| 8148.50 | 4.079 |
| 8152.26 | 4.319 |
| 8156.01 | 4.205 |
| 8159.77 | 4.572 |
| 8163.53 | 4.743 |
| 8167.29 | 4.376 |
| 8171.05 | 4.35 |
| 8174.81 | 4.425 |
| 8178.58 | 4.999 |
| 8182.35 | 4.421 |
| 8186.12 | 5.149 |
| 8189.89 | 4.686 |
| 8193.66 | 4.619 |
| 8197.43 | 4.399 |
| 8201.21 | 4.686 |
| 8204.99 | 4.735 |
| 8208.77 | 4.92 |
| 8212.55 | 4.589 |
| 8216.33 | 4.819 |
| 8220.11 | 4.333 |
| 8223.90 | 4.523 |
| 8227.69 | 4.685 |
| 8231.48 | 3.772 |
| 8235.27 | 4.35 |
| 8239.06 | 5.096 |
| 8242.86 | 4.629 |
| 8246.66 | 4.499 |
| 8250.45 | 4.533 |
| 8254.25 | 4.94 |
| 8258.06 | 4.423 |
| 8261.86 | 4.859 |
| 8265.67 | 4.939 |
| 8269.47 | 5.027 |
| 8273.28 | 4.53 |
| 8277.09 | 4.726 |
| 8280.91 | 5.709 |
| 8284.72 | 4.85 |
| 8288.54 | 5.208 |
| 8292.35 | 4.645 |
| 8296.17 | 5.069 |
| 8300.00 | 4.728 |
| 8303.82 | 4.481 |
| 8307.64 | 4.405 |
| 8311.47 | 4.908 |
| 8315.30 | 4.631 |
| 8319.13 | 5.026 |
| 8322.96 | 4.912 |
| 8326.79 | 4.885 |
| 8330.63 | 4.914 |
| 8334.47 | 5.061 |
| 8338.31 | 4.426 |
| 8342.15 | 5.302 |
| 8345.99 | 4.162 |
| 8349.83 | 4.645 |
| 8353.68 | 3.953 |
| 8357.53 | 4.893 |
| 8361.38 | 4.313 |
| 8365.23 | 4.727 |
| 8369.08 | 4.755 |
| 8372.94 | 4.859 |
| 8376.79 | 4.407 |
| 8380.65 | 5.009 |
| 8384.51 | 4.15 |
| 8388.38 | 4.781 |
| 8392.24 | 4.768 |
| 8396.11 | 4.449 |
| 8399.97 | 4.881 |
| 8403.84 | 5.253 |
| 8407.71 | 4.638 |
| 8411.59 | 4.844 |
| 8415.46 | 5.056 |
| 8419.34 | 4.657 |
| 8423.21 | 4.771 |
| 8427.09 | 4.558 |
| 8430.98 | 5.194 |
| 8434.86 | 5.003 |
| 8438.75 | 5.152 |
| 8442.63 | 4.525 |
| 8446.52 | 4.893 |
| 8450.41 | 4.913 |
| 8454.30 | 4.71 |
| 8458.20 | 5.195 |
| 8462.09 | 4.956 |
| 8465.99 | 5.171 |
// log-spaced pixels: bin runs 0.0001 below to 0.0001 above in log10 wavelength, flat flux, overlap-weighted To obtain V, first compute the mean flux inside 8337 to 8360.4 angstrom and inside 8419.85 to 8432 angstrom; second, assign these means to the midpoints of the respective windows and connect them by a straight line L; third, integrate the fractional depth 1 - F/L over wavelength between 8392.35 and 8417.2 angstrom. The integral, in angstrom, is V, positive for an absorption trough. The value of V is -0.6 angstrom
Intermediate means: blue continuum 4.56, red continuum 4.79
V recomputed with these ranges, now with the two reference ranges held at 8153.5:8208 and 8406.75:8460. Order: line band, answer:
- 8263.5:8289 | -1.5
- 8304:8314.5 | 0.2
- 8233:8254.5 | 0.1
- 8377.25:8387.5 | 0.5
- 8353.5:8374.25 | 0.7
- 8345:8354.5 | 1.0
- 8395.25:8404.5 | 0.0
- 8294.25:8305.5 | -0.1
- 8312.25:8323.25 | -0.2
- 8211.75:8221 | 0.1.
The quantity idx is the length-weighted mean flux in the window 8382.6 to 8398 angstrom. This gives 4.54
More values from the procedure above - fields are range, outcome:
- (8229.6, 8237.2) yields 4.07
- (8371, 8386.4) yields 4.61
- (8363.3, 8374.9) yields 4.78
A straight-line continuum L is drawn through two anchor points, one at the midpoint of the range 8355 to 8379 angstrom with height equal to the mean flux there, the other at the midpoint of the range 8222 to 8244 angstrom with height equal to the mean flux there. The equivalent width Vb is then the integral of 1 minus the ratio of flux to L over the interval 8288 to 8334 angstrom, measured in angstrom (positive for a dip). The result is -2.3 angstrom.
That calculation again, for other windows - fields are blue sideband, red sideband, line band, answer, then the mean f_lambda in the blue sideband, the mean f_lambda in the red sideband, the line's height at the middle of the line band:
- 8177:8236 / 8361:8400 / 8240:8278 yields -0.8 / 4.61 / 4.65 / 4.62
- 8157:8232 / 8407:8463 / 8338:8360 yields 1.0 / 4.6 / 4.87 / 4.78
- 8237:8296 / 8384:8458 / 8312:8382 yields 1.7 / 4.85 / 4.82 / 4.83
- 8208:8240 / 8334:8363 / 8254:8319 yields -3.9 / 4.54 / 4.57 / 4.56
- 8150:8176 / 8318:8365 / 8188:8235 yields -0.6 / 4.42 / 4.7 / 4.5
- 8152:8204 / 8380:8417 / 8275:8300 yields -1.8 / 4.58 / 4.77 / 4.67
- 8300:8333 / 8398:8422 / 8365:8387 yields 0.9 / 4.77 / 4.89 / 4.84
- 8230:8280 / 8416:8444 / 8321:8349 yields -0.3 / 4.67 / 4.85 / 4.75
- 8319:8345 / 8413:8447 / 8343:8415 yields 3.3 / 4.9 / 4.87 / 4.88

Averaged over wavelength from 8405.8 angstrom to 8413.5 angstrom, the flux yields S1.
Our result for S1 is 4.74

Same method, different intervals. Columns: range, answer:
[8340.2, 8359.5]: 4.59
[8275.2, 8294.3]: 5.03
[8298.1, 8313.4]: 4.63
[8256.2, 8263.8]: 4.64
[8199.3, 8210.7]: 4.78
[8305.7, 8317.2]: 4.65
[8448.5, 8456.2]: 4.81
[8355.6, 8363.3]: 4.6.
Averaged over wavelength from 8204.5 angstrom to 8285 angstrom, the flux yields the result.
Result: 4.7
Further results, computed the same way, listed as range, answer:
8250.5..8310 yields 4.83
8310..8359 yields 4.74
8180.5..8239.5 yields 4.6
